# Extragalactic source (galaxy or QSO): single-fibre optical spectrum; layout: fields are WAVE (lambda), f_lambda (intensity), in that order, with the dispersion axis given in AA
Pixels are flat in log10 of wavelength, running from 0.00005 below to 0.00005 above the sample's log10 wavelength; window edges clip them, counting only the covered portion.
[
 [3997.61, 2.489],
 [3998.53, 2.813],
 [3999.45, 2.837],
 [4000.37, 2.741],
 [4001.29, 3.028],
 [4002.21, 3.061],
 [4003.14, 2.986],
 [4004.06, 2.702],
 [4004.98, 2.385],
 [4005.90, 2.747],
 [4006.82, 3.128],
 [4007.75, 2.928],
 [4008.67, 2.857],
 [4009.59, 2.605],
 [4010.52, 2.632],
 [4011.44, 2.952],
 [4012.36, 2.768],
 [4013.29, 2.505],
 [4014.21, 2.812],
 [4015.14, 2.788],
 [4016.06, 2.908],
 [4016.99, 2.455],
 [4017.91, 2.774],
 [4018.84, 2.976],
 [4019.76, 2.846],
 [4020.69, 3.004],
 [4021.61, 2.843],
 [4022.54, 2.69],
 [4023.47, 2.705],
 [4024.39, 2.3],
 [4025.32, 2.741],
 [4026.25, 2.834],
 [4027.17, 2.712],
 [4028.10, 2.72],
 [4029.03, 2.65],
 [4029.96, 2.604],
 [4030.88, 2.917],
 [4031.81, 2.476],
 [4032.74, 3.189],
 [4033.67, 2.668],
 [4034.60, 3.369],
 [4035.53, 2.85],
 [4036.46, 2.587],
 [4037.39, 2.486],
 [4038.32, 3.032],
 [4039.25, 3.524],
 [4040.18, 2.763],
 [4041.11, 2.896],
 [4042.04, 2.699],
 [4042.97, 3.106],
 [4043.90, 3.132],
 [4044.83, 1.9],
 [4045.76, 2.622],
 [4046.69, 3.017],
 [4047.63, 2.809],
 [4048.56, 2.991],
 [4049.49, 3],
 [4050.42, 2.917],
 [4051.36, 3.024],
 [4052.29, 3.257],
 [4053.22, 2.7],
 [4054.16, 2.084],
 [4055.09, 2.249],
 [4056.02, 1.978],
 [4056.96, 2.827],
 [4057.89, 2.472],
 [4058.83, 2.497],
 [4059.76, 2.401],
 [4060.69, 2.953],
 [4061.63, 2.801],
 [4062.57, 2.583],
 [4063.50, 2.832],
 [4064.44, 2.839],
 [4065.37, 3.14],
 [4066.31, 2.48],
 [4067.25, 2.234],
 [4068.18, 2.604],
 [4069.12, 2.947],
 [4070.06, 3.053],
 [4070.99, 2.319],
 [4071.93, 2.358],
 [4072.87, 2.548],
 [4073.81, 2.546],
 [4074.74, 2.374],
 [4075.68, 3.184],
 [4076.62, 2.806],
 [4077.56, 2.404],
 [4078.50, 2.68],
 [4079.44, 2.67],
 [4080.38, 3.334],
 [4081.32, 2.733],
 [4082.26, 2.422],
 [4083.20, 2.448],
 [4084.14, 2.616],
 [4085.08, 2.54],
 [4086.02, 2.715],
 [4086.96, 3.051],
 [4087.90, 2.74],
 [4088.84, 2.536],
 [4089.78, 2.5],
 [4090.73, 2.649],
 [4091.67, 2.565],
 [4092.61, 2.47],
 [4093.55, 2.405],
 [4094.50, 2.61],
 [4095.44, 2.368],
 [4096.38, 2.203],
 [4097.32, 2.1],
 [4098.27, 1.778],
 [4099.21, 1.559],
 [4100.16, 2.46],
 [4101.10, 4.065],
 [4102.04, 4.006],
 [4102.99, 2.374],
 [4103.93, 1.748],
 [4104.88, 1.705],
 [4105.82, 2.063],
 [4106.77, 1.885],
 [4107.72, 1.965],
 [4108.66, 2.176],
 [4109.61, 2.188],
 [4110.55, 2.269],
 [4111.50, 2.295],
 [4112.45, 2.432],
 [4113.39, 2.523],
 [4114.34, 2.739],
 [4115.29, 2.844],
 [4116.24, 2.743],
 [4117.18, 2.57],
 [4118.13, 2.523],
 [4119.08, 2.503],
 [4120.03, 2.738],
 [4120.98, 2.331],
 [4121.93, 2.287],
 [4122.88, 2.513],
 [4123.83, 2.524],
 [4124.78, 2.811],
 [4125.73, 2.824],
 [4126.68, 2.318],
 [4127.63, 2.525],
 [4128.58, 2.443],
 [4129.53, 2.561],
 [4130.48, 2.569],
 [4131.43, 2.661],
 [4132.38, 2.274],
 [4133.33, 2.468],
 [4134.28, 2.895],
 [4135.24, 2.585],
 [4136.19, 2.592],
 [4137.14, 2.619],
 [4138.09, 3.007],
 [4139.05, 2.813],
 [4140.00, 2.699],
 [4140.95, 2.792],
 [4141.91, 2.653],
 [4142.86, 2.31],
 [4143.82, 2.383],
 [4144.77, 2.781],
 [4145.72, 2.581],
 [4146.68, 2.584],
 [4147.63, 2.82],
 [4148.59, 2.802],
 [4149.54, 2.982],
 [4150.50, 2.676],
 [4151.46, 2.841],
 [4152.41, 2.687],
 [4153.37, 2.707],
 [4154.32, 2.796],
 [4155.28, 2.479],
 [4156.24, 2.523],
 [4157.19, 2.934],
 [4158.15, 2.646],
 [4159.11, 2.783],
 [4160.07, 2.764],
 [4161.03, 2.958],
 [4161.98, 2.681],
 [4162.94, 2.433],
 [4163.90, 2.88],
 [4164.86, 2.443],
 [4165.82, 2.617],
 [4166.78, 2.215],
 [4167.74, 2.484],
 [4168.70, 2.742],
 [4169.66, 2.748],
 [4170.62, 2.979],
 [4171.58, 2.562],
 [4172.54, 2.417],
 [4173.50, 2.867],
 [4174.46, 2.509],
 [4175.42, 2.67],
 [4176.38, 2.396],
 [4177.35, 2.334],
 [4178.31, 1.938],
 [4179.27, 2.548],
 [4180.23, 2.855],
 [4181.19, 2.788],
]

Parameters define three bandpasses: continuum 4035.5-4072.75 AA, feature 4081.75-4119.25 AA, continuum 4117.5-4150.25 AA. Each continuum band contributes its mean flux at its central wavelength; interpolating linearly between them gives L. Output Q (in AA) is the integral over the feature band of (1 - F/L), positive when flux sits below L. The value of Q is 2.8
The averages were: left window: 2.72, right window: 2.61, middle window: 2.46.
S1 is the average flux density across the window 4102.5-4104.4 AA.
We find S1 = 2.07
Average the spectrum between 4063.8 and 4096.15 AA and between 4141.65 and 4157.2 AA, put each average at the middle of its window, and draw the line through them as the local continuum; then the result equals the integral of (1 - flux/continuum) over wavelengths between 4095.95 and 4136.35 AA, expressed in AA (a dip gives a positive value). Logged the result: 3.1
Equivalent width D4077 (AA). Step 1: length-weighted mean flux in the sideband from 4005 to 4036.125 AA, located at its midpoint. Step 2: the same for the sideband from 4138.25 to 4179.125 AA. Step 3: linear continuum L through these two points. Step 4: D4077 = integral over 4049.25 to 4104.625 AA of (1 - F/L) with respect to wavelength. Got 2.16 AA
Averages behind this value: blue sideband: 2.78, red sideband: 2.64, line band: 2.62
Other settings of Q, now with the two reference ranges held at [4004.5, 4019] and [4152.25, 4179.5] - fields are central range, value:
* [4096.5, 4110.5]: 2.0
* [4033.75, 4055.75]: -0.7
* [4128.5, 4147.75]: 0.1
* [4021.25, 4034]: 0.1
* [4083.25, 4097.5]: 0.7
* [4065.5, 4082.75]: 0.3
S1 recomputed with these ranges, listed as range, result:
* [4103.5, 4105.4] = 1.74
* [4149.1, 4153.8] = 2.77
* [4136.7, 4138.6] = 2.81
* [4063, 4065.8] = 2.94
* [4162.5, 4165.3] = 2.59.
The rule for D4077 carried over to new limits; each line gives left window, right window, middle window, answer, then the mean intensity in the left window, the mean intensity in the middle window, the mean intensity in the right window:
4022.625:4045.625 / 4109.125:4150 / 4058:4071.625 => 0.2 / 2.78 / 2.68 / 2.59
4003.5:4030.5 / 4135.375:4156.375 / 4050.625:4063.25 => 0.5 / 2.75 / 2.61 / 2.69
